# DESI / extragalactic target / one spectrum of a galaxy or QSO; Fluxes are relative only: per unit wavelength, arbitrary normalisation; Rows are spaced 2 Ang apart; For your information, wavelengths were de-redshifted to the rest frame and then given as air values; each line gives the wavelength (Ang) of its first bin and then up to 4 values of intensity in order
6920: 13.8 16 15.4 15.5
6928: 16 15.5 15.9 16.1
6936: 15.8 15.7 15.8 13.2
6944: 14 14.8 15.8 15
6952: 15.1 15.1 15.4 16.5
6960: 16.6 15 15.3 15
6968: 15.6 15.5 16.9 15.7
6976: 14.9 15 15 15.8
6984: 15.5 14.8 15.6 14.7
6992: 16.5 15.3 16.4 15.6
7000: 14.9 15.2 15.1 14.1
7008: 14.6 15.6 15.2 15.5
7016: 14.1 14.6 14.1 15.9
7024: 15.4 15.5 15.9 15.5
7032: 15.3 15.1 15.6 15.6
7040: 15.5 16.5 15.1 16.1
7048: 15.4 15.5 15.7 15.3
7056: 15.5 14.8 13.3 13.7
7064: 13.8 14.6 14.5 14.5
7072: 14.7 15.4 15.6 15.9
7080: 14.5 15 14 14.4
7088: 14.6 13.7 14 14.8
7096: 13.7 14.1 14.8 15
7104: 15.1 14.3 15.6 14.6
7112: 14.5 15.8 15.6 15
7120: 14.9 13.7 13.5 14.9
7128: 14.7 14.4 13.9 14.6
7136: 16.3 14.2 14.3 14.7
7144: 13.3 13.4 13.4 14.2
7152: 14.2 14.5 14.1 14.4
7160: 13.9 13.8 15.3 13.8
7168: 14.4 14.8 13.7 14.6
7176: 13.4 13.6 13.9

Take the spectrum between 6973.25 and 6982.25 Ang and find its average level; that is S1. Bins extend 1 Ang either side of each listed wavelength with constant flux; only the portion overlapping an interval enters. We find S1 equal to 15.2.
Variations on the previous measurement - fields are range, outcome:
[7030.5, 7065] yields 15.2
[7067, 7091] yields 14.7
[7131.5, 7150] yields 14.2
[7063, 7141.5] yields 14.7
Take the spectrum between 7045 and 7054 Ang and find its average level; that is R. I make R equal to 15.6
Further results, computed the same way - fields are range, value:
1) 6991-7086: 15.1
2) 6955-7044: 15.4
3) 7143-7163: 13.9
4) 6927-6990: 15.4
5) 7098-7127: 14.8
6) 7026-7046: 15.6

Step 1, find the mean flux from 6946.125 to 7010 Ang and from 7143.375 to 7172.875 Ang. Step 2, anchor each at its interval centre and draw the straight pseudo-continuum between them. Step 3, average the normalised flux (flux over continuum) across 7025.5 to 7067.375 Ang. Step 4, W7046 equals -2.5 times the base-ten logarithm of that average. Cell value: -0.021 mag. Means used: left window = 15.4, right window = 14.1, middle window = 15.2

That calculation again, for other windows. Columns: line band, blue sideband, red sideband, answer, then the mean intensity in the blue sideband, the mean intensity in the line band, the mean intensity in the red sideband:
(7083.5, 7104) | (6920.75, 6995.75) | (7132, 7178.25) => 0.018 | 15.4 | 14.4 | 14.2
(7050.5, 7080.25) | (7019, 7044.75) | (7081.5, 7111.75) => 0.012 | 15.5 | 14.8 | 14.5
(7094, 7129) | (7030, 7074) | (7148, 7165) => -0.007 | 15.1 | 14.7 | 14.2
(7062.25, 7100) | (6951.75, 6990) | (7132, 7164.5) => 0.014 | 15.5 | 14.5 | 14.3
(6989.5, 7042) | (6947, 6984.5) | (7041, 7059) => 0.017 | 15.5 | 15.3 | 15.5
